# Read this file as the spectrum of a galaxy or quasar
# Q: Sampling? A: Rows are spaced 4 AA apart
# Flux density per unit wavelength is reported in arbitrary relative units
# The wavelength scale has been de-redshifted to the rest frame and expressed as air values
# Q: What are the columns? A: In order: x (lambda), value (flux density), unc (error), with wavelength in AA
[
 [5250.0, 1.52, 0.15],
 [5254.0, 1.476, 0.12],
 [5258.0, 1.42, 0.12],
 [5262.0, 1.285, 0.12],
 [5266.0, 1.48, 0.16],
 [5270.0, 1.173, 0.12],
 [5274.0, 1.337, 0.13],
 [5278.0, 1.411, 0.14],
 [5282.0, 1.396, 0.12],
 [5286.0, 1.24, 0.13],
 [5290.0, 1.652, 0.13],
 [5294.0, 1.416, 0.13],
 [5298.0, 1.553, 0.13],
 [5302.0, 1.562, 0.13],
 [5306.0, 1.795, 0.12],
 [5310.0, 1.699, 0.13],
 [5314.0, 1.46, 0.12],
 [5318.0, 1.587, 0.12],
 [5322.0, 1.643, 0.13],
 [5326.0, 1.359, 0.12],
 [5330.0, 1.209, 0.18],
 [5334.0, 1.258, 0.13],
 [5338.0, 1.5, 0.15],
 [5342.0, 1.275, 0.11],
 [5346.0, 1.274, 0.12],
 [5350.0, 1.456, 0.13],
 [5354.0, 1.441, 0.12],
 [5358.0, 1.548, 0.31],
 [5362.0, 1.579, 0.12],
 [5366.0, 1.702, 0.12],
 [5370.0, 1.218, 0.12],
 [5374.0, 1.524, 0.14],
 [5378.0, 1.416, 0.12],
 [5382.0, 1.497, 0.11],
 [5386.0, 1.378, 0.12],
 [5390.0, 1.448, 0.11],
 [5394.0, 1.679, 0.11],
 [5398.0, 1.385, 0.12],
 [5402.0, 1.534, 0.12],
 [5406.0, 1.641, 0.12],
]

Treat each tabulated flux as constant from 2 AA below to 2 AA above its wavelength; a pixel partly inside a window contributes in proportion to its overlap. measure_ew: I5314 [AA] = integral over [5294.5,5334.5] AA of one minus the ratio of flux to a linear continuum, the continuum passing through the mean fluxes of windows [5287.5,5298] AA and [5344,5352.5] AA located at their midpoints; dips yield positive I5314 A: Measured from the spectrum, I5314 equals -1.5 AA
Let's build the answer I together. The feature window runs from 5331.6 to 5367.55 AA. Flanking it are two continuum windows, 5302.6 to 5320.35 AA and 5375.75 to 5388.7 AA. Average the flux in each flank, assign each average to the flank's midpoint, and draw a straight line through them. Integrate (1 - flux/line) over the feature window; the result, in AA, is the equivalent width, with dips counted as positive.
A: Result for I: 1.9 AA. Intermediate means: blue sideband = 1.63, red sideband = 1.43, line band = 1.44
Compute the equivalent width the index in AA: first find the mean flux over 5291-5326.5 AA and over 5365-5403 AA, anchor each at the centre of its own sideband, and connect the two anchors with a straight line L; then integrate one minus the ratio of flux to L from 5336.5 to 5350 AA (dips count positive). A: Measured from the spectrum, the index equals 1.5 AA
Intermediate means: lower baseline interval 1.57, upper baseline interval 1.47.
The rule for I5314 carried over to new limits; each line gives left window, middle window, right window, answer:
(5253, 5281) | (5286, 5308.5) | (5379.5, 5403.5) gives -2.8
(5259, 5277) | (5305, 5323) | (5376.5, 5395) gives -3.1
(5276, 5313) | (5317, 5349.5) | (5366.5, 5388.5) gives 2.1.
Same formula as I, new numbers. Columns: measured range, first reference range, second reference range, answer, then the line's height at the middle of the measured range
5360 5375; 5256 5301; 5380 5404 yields -0.4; 1.47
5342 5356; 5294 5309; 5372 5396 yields 1.5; 1.54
